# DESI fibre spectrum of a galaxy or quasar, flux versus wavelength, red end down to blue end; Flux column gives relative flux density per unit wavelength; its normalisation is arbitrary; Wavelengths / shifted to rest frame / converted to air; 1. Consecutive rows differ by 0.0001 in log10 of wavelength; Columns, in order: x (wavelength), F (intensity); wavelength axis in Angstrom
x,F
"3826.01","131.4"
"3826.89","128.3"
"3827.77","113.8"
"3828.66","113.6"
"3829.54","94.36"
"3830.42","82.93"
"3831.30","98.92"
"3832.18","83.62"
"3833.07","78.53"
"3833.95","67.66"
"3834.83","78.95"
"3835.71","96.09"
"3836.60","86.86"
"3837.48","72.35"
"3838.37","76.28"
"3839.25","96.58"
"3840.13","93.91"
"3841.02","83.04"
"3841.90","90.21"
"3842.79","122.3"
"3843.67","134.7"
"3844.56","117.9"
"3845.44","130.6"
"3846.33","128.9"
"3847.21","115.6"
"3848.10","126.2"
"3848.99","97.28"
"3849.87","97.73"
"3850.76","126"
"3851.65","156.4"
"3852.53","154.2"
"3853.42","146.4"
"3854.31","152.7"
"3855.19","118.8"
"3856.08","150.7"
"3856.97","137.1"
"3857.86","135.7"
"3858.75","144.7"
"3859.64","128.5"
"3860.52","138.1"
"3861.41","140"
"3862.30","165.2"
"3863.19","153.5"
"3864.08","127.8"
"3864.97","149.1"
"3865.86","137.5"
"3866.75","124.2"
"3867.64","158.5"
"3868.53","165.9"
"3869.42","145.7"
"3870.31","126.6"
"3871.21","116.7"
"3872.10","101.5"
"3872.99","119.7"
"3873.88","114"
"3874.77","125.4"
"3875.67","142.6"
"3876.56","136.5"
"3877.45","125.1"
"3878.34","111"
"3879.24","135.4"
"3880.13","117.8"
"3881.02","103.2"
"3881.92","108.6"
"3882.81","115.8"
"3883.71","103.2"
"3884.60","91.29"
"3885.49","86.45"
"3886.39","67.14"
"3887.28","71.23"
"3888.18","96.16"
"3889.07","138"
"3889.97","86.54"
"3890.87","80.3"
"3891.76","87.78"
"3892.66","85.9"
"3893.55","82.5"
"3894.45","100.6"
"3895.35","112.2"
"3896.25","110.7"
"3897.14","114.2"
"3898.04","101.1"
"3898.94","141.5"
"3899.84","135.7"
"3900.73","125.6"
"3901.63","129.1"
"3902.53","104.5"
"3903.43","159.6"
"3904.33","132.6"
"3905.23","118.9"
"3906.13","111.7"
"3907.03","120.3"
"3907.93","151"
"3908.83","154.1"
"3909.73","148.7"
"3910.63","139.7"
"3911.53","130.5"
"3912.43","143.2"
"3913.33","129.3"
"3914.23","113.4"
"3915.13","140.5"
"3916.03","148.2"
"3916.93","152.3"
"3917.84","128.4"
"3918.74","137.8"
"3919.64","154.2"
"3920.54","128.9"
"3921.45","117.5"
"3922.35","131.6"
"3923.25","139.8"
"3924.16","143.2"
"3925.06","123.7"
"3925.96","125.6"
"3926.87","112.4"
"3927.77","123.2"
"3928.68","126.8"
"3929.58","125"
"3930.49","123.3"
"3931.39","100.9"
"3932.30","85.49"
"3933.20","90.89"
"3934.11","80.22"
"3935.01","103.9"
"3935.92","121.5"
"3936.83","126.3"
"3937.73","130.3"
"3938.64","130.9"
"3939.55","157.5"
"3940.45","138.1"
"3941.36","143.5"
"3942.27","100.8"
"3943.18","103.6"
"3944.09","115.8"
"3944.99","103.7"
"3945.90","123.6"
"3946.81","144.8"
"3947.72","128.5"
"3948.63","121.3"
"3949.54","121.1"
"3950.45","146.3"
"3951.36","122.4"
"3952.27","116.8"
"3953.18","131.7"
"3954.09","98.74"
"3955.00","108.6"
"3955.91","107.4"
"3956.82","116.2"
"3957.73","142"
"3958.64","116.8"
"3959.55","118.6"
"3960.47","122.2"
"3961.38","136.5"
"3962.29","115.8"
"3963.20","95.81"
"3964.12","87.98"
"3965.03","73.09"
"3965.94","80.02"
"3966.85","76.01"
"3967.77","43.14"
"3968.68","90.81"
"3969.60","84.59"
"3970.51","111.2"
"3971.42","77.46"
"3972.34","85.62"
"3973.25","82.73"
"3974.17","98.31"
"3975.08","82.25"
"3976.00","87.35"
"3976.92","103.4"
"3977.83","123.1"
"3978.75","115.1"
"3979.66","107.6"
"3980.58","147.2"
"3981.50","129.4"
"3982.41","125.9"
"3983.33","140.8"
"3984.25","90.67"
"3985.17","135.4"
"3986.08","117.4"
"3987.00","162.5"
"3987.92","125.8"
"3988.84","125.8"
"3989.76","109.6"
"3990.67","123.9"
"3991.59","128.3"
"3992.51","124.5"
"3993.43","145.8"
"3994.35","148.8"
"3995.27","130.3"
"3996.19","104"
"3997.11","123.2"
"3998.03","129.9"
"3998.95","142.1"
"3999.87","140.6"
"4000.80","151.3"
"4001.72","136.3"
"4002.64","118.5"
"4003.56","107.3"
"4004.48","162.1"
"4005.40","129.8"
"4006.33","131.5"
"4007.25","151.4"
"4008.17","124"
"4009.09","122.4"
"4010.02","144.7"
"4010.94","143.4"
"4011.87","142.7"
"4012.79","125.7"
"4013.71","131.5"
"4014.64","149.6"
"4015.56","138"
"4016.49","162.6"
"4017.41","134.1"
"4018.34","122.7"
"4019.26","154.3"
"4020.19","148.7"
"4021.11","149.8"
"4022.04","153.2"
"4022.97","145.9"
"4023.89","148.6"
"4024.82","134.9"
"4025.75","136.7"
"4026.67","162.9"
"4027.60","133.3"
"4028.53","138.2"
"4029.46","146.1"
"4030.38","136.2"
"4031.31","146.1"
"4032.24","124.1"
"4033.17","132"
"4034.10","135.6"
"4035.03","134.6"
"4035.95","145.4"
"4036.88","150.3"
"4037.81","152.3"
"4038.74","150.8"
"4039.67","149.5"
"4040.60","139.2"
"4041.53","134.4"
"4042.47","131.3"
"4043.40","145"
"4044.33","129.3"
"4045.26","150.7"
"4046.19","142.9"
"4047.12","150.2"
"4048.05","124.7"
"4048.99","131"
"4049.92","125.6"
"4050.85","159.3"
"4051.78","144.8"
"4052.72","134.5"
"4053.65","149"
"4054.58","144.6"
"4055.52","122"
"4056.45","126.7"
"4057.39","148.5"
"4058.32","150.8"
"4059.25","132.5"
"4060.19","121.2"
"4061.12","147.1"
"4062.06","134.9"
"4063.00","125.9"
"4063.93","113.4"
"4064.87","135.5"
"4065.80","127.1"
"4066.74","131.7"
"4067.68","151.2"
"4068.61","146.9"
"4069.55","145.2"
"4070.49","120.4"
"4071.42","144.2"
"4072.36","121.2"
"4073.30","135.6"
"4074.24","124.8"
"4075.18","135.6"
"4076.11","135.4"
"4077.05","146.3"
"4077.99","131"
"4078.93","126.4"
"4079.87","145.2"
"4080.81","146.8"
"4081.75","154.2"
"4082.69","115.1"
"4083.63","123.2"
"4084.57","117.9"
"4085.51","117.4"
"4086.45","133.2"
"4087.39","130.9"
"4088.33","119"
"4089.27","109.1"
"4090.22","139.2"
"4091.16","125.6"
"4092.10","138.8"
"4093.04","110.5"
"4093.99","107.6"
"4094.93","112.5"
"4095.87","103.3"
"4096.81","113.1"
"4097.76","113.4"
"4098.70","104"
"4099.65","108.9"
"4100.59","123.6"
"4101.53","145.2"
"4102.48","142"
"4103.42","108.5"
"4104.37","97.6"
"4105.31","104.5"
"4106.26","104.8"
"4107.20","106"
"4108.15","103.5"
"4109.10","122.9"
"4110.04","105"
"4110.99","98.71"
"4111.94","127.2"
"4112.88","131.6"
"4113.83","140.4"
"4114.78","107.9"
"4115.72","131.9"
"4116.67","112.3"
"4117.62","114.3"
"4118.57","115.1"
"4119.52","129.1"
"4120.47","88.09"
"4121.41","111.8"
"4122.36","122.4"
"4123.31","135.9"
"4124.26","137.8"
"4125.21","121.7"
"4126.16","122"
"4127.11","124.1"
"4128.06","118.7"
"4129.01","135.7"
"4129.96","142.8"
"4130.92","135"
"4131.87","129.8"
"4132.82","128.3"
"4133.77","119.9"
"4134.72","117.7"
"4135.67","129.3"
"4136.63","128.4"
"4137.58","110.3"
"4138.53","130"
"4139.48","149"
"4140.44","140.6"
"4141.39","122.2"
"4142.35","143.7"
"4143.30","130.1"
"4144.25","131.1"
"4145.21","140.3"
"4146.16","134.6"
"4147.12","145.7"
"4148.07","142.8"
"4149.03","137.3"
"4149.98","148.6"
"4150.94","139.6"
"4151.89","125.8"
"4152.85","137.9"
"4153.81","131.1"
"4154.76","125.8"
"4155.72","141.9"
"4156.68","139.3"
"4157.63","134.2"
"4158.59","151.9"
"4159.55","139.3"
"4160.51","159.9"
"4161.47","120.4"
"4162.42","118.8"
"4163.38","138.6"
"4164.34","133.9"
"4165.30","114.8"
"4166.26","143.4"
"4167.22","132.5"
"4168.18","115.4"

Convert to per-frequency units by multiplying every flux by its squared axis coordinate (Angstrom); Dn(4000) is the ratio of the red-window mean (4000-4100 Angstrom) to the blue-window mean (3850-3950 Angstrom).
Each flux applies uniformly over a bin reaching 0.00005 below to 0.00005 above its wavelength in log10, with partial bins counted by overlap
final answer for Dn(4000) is 1.17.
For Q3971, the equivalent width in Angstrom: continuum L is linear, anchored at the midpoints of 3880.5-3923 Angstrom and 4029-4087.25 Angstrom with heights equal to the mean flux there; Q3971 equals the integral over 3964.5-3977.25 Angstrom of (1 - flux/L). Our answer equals 4.3 Angstrom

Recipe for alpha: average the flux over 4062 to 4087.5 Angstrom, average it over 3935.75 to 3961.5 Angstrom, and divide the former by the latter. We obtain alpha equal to 1.1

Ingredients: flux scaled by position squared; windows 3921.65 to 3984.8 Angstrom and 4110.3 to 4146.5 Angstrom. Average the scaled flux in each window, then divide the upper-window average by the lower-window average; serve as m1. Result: 1.22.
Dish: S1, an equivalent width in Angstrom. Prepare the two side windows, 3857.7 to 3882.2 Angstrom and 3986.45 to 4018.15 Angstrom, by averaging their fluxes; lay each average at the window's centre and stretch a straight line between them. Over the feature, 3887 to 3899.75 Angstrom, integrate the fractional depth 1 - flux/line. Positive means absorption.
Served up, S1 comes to 2.9 Angstrom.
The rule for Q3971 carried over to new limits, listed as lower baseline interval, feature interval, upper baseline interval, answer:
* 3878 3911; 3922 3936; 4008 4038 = 0.5 Angstrom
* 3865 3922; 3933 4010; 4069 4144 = 2.9 Angstrom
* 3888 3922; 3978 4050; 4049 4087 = -2.7 Angstrom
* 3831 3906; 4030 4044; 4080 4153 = -2.1 Angstrom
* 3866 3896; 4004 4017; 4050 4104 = -1.7 Angstrom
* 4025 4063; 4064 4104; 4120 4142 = 1.8 Angstrom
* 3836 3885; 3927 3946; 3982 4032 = 2.0 Angstrom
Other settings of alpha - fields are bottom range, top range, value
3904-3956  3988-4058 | 1.10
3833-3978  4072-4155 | 1.07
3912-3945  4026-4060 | 1.13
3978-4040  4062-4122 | 0.91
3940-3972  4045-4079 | 1.23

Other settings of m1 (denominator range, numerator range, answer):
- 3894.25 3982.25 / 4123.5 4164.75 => 1.25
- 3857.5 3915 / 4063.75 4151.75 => 1.15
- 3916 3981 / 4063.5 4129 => 1.16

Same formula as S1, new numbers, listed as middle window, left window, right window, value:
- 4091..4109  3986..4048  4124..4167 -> 2.7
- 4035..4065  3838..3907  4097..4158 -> -3.6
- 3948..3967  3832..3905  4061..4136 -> 1.1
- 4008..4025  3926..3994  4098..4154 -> -3.4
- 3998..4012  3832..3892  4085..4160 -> -1.7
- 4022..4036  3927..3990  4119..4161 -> -2.3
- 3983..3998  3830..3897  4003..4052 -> 0.8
